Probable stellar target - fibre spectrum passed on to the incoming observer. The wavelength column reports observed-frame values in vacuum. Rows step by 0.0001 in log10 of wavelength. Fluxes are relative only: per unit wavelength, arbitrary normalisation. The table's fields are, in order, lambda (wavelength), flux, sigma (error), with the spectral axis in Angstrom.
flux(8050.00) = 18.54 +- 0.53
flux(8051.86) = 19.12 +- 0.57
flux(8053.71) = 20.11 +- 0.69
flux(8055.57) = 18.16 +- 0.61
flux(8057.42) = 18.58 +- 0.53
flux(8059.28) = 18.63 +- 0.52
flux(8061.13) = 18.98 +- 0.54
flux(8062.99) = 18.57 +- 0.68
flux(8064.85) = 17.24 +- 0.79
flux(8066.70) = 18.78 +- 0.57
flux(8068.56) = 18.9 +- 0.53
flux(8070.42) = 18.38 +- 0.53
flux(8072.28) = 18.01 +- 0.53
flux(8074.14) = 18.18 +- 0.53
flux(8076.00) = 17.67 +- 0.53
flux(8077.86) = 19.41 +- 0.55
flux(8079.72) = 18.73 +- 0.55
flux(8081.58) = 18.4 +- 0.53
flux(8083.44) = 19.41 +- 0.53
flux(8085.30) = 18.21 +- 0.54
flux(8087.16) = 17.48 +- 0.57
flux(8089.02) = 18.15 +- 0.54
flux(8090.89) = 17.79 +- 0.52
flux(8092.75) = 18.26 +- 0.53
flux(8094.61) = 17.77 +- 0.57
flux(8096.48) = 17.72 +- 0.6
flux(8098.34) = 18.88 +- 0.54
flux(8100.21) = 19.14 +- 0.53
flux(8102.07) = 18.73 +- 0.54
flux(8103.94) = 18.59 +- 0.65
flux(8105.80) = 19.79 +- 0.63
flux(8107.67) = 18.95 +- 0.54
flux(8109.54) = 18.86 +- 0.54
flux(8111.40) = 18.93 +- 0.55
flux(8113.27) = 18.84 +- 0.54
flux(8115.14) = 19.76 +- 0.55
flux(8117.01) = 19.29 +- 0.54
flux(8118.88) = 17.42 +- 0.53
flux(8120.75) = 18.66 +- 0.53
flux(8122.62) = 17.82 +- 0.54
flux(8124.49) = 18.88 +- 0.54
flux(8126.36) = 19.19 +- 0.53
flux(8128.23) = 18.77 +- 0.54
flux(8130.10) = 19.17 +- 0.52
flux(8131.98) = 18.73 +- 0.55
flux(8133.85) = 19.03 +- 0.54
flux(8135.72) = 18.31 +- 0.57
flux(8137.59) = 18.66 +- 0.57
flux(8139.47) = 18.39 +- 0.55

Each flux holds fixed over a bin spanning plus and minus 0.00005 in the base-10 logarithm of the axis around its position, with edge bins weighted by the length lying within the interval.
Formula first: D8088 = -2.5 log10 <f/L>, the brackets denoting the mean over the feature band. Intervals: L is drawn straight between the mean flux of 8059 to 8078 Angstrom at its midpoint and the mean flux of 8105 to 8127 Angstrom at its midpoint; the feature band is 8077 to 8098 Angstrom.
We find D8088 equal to 0.015 mag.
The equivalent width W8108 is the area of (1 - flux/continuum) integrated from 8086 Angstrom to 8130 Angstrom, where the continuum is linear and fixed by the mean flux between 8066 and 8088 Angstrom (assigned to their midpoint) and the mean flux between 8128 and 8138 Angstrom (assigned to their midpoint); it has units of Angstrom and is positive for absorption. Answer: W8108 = 0.1 Angstrom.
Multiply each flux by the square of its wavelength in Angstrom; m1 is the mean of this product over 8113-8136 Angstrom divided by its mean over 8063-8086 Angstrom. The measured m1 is 1.03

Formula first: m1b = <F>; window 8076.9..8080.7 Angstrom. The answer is 19.1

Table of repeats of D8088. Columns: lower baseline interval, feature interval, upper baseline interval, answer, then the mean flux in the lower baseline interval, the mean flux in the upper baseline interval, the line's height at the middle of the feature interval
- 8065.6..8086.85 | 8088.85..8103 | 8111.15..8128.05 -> 0.018 mag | 18.5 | 18.7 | 18.6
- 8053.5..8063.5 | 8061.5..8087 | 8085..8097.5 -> -0.005 mag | 18.8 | 17.9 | 18.3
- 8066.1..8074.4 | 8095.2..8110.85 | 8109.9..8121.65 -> -0.006 mag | 18.4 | 18.8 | 18.7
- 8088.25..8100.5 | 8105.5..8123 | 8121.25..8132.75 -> -0.017 mag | 18.2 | 18.8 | 18.5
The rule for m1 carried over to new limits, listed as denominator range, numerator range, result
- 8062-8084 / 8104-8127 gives 1.03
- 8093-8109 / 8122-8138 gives 1.01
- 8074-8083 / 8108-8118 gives 1.04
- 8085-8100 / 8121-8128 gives 1.04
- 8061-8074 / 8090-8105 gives 1.01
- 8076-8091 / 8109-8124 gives 1.02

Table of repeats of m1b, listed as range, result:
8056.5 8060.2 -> 18.6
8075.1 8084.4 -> 18.7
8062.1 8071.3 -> 18.4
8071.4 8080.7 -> 18.4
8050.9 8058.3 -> 19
